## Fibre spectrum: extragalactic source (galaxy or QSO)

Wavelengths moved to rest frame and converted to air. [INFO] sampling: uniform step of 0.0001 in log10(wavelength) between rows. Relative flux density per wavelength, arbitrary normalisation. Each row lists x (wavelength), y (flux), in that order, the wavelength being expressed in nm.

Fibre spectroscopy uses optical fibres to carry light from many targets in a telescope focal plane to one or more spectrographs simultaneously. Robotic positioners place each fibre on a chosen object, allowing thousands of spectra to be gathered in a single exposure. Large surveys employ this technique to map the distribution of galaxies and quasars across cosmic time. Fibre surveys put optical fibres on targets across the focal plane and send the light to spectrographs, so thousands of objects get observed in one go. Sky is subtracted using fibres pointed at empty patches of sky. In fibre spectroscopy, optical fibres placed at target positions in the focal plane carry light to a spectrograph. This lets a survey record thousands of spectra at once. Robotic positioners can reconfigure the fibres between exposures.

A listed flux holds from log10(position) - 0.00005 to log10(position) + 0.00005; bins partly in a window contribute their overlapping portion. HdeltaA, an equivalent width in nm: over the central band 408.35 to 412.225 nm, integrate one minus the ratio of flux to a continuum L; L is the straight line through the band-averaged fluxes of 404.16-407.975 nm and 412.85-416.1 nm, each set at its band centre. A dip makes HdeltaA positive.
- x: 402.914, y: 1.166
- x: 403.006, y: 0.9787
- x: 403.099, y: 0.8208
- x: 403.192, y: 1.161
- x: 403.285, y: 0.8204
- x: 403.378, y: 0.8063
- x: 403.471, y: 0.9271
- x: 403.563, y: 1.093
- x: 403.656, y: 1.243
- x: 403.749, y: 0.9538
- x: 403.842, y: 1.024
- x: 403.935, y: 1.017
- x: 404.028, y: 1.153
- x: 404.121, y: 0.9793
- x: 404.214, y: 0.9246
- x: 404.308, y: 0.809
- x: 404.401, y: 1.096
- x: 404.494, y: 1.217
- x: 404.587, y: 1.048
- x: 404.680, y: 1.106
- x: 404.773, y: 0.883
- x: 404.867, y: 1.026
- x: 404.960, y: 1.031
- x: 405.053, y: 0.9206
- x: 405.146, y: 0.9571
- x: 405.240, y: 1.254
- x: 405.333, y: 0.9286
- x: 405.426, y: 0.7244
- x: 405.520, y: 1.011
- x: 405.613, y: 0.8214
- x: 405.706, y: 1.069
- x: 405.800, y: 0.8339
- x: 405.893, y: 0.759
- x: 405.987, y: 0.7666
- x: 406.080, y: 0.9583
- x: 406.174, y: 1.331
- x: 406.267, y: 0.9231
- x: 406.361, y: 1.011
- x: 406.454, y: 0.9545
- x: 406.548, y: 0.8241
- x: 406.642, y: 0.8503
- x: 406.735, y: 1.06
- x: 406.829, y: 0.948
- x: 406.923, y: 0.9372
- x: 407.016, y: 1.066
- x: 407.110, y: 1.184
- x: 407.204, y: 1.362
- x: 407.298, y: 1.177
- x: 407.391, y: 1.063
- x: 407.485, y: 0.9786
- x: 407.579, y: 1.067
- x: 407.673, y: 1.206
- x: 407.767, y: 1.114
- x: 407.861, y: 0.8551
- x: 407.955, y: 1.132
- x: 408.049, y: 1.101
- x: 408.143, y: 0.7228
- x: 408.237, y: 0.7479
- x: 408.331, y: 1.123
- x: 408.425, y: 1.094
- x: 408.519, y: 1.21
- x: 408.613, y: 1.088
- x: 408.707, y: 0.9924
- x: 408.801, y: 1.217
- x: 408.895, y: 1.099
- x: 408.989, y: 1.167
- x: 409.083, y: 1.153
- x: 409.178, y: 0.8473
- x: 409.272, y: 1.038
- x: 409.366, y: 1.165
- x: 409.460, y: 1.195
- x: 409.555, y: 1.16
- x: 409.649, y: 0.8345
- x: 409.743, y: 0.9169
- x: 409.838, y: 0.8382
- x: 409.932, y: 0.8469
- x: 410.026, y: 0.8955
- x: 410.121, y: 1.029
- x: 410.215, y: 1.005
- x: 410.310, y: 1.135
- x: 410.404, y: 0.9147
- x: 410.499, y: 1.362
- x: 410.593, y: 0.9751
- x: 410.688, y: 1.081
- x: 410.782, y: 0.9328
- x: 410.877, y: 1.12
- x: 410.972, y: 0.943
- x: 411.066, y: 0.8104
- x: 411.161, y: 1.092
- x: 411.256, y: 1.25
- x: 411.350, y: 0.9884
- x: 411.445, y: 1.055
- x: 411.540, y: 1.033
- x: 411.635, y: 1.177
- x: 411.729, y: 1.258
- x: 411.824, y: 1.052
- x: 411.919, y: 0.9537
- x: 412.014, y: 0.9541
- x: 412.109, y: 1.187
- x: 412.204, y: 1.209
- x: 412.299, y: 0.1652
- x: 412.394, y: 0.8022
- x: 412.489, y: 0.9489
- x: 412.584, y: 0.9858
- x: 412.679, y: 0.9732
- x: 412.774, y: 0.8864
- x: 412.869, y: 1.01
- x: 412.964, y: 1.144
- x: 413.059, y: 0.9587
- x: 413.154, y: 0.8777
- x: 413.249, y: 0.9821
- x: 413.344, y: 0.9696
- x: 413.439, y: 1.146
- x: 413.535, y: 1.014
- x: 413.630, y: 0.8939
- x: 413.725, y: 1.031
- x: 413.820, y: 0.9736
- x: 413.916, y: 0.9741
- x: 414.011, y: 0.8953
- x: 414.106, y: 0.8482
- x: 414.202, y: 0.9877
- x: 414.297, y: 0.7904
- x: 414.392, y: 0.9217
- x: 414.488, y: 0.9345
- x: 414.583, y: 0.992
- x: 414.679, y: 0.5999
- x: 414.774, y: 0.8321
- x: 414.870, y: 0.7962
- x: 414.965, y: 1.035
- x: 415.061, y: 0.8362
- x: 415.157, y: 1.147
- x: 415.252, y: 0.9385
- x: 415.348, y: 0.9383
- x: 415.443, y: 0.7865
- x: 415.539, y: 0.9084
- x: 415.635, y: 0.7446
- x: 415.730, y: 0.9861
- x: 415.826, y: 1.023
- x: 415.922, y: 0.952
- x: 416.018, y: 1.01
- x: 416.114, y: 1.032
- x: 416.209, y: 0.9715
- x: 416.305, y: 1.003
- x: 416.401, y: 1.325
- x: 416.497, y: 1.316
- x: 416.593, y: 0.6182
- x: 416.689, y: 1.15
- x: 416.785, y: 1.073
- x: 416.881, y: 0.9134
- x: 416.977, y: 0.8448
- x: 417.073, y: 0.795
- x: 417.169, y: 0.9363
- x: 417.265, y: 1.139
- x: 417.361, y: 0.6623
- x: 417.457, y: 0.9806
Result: -0.34 nm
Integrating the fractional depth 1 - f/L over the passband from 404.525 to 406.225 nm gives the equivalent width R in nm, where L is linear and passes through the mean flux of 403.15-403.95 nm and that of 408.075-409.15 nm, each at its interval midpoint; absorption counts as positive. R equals 0.09 nm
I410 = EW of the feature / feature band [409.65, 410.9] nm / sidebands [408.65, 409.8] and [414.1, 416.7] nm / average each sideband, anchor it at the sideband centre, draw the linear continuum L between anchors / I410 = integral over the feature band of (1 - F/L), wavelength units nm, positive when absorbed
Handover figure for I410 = 0.06 nm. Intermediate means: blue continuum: 1.06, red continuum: 0.942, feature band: 0.996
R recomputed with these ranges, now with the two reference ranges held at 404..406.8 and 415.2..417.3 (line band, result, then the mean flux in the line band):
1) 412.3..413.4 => 0.053 nm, 0.927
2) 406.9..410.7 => -0.308 nm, 1.05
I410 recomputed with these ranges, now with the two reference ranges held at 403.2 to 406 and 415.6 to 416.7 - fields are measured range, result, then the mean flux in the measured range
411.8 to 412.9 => 0.083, 0.923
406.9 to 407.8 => -0.123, 1.12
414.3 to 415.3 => 0.107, 0.898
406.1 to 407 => -0.001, 0.984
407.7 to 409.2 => -0.088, 1.05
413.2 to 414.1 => 0.020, 0.98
